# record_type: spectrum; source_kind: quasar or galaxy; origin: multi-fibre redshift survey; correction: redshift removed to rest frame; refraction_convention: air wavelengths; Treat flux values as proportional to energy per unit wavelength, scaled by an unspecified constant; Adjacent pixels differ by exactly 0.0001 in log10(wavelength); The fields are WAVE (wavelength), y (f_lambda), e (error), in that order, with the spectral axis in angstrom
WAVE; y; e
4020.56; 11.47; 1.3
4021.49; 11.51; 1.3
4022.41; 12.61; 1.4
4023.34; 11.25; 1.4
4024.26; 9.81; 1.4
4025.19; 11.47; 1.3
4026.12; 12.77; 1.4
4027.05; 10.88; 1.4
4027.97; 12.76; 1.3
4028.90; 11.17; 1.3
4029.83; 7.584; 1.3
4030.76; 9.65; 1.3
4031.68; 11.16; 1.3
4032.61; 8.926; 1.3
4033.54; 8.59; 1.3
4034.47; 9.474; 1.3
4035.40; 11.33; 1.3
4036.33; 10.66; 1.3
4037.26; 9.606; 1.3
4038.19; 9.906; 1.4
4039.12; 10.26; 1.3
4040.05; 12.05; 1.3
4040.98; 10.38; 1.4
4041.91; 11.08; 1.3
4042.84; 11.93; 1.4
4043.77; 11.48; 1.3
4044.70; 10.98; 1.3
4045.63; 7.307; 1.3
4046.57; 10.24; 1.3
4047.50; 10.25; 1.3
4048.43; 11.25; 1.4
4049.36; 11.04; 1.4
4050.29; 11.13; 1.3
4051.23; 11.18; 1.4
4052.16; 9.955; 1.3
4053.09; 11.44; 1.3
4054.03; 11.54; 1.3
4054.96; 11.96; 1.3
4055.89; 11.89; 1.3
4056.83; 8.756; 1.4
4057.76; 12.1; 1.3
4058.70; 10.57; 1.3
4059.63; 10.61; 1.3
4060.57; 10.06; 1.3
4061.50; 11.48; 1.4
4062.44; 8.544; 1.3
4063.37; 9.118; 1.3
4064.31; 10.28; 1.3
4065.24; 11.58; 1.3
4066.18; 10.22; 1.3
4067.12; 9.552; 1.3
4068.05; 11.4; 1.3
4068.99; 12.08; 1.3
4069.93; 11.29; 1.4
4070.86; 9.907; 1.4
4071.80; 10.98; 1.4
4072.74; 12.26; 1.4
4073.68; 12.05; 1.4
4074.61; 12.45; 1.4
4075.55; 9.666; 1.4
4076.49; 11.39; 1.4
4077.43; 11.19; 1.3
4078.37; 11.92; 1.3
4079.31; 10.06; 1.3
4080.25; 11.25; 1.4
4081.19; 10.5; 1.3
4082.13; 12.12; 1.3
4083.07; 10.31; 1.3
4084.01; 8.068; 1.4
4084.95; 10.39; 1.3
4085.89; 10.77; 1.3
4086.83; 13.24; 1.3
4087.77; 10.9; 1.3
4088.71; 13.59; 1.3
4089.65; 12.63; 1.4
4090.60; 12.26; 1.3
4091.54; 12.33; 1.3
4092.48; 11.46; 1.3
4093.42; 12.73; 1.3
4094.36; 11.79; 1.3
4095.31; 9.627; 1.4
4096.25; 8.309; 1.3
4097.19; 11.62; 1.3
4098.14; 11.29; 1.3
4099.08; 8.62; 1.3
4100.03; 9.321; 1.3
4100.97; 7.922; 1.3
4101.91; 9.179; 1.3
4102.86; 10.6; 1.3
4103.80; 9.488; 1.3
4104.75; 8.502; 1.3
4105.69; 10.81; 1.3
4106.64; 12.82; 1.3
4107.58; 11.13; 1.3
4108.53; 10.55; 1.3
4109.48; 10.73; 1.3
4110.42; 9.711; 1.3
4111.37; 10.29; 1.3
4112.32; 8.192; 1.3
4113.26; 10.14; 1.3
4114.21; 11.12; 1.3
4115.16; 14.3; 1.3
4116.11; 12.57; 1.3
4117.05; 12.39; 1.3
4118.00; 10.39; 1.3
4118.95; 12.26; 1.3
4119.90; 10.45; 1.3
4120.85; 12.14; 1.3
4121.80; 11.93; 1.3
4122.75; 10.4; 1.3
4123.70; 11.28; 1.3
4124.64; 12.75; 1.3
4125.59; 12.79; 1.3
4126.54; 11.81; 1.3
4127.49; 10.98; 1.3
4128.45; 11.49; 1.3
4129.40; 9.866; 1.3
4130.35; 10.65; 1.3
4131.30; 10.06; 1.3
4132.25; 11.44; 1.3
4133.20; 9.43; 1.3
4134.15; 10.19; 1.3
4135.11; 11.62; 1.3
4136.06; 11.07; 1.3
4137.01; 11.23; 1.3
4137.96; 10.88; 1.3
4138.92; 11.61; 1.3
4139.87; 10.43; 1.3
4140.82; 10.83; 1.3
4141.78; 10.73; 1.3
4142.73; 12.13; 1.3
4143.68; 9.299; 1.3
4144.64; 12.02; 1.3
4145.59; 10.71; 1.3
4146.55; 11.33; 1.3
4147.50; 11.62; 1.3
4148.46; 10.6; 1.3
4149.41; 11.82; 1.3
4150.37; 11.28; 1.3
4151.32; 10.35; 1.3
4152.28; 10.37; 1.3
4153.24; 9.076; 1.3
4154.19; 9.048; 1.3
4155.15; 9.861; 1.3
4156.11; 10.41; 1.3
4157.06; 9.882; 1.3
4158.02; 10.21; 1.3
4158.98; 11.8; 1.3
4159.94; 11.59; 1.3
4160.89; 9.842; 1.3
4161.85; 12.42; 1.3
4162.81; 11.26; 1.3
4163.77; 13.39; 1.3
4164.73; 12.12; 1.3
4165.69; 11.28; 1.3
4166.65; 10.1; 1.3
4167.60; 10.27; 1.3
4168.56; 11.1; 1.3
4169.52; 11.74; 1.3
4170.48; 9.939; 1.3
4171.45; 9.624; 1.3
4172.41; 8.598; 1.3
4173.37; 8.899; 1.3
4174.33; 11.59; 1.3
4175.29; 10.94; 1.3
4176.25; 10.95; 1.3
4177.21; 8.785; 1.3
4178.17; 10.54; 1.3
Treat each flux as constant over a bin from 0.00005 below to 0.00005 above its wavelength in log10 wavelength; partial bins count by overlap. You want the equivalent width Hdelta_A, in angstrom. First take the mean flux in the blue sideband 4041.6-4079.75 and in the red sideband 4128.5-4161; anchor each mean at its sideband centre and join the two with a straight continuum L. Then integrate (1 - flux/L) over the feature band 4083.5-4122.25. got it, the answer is -0.43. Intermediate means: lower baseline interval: 10.8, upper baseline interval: 10.7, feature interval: 10.9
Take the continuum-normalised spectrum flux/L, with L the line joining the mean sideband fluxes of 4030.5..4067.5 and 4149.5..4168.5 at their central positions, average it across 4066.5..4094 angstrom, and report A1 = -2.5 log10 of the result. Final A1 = -0.07 mag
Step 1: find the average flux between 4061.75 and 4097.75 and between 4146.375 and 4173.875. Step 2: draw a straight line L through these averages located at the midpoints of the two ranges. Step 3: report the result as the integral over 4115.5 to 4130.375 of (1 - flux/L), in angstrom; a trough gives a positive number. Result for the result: -1.0 angstrom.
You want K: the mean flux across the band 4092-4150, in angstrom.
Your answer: 10.9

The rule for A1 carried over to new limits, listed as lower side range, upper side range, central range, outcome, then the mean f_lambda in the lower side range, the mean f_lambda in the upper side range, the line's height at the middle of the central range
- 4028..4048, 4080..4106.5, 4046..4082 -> -0.041 mag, 10.2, 10.7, 10.5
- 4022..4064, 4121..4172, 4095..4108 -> 0.089 mag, 10.6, 10.9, 10.8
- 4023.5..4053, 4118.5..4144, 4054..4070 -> 0.000 mag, 10.5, 11.1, 10.7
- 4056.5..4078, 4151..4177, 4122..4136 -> -0.041 mag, 10.8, 10.6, 10.7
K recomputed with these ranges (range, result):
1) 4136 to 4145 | 11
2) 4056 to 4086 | 10.7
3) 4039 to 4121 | 10.9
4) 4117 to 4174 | 10.9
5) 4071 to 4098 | 11.3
